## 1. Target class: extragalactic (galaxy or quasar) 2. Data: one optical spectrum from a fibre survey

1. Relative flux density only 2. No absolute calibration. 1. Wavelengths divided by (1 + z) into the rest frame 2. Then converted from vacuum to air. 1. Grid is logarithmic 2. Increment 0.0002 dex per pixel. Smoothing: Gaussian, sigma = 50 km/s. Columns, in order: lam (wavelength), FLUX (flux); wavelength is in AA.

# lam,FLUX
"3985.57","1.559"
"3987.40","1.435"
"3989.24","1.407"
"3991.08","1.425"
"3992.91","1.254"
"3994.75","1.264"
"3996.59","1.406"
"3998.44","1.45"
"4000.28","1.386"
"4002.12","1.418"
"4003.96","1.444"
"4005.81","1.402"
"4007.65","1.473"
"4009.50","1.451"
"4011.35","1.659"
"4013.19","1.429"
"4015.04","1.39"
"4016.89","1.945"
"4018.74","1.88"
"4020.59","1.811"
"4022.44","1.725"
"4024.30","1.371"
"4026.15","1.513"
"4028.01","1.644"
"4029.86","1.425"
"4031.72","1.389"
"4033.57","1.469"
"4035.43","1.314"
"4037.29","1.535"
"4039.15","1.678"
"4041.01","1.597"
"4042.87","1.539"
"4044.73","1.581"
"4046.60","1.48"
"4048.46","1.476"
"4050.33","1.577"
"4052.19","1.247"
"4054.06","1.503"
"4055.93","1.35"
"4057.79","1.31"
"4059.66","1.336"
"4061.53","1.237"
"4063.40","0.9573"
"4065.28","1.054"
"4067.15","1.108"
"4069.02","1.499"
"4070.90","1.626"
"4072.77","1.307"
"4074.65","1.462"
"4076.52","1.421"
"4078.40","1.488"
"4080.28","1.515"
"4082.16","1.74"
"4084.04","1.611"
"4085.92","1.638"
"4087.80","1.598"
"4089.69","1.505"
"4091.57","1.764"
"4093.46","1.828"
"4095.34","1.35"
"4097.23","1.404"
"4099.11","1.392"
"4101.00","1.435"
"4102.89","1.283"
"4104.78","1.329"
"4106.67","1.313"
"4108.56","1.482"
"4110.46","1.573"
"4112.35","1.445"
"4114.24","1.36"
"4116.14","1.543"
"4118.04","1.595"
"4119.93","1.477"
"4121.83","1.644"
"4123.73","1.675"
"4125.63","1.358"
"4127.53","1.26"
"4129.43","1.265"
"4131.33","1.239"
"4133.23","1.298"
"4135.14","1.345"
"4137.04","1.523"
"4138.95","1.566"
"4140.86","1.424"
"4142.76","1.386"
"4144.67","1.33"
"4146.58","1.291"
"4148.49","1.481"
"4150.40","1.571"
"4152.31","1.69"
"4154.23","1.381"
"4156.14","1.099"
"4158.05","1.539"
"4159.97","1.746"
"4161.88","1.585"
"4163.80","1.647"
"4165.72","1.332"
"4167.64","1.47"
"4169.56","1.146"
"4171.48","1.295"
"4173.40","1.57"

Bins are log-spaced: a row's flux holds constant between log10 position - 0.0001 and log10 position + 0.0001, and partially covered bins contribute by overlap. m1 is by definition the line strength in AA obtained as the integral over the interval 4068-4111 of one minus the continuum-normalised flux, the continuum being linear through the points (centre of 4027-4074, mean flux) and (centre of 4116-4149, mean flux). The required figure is -2.57 AA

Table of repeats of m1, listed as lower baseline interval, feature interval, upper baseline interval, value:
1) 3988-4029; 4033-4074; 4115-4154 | 2.39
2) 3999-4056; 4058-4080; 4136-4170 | 2.60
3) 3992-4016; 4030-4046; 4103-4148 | -1.00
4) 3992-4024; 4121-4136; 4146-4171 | 0.88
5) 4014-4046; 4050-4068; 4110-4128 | 3.39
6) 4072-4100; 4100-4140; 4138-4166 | 2.01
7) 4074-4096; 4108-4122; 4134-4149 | -0.15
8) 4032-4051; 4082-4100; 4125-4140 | -1.83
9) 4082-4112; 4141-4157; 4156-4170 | 0.83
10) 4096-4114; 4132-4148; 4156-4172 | 0.40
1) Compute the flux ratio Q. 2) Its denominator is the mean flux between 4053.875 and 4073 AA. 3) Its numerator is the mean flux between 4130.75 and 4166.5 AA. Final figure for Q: 1.1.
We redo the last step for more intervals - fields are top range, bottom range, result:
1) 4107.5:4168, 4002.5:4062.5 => 0.97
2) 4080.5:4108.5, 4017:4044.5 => 0.96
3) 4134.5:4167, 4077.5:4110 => 0.97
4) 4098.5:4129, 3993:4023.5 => 0.95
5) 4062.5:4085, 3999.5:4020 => 0.91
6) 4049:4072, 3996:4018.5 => 0.88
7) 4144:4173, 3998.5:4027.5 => 0.93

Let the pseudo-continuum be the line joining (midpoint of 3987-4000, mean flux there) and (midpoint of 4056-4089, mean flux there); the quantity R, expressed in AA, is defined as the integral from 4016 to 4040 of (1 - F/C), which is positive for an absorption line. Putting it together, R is -3.51 AA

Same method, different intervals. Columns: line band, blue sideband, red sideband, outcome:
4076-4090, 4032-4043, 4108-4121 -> -0.6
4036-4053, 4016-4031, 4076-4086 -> 1.1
